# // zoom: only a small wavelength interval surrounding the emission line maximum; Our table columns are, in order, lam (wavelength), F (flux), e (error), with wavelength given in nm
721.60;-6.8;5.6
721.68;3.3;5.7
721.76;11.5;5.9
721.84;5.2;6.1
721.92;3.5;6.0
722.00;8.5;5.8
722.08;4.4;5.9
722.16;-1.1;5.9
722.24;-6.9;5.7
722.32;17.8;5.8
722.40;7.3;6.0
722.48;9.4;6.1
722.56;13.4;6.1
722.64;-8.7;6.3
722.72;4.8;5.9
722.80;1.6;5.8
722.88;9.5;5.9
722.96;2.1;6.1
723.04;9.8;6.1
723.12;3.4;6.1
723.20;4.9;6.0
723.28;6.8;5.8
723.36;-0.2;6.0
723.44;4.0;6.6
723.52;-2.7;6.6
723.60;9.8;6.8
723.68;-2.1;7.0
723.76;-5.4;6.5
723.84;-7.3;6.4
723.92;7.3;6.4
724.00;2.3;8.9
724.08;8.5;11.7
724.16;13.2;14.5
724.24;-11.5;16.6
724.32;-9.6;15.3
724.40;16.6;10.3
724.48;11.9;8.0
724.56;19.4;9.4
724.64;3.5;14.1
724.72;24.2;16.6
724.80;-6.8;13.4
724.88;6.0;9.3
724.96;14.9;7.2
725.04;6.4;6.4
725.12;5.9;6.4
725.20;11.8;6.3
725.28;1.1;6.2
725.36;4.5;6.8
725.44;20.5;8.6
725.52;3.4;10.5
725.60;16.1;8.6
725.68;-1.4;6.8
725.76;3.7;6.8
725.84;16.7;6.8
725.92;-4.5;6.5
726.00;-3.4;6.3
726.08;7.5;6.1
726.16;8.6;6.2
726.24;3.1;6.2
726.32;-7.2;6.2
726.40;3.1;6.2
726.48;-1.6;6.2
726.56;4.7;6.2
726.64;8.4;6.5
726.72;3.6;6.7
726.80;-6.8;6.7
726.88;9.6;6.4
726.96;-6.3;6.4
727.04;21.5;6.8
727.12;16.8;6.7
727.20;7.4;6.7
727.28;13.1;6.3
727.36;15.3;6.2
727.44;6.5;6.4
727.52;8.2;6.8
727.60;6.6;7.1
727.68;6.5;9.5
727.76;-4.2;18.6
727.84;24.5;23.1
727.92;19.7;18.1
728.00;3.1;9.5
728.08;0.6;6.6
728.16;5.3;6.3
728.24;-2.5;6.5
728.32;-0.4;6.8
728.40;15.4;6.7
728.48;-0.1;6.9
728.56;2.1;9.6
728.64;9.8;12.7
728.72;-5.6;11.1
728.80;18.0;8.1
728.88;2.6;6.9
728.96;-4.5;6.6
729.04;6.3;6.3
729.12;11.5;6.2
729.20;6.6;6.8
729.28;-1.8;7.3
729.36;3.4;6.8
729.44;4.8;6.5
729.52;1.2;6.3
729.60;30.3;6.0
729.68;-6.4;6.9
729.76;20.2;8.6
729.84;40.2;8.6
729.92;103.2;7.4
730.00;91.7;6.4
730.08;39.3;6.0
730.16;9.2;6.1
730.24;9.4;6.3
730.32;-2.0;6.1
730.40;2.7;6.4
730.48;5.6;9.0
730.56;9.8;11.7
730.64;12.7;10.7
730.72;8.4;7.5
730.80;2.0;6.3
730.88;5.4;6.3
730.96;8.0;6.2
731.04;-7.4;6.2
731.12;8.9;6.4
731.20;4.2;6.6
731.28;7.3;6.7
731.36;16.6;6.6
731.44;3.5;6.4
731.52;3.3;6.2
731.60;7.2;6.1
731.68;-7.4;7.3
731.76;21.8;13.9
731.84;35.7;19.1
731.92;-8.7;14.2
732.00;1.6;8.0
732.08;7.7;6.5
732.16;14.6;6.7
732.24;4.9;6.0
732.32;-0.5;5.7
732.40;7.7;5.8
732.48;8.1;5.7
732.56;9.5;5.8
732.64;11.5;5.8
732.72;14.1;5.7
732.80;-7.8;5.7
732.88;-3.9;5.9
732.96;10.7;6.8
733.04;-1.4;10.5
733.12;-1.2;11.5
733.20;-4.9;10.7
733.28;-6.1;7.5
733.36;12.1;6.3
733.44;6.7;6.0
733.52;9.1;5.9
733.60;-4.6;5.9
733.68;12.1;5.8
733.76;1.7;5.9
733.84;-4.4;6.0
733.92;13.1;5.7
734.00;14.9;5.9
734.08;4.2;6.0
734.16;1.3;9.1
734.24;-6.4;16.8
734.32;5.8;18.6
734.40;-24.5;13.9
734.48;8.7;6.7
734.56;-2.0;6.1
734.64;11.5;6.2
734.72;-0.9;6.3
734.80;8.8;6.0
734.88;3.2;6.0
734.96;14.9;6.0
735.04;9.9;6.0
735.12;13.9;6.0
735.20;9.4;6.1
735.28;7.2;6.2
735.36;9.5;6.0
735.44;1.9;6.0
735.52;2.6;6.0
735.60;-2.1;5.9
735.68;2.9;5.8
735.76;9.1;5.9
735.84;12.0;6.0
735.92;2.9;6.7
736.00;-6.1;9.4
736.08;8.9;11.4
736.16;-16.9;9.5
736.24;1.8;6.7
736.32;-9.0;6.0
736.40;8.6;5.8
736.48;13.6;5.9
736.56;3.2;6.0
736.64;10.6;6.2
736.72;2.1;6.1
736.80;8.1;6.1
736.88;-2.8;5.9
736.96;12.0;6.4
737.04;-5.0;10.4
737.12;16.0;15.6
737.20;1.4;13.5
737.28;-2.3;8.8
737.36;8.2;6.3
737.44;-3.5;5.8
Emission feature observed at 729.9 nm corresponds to Halpha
